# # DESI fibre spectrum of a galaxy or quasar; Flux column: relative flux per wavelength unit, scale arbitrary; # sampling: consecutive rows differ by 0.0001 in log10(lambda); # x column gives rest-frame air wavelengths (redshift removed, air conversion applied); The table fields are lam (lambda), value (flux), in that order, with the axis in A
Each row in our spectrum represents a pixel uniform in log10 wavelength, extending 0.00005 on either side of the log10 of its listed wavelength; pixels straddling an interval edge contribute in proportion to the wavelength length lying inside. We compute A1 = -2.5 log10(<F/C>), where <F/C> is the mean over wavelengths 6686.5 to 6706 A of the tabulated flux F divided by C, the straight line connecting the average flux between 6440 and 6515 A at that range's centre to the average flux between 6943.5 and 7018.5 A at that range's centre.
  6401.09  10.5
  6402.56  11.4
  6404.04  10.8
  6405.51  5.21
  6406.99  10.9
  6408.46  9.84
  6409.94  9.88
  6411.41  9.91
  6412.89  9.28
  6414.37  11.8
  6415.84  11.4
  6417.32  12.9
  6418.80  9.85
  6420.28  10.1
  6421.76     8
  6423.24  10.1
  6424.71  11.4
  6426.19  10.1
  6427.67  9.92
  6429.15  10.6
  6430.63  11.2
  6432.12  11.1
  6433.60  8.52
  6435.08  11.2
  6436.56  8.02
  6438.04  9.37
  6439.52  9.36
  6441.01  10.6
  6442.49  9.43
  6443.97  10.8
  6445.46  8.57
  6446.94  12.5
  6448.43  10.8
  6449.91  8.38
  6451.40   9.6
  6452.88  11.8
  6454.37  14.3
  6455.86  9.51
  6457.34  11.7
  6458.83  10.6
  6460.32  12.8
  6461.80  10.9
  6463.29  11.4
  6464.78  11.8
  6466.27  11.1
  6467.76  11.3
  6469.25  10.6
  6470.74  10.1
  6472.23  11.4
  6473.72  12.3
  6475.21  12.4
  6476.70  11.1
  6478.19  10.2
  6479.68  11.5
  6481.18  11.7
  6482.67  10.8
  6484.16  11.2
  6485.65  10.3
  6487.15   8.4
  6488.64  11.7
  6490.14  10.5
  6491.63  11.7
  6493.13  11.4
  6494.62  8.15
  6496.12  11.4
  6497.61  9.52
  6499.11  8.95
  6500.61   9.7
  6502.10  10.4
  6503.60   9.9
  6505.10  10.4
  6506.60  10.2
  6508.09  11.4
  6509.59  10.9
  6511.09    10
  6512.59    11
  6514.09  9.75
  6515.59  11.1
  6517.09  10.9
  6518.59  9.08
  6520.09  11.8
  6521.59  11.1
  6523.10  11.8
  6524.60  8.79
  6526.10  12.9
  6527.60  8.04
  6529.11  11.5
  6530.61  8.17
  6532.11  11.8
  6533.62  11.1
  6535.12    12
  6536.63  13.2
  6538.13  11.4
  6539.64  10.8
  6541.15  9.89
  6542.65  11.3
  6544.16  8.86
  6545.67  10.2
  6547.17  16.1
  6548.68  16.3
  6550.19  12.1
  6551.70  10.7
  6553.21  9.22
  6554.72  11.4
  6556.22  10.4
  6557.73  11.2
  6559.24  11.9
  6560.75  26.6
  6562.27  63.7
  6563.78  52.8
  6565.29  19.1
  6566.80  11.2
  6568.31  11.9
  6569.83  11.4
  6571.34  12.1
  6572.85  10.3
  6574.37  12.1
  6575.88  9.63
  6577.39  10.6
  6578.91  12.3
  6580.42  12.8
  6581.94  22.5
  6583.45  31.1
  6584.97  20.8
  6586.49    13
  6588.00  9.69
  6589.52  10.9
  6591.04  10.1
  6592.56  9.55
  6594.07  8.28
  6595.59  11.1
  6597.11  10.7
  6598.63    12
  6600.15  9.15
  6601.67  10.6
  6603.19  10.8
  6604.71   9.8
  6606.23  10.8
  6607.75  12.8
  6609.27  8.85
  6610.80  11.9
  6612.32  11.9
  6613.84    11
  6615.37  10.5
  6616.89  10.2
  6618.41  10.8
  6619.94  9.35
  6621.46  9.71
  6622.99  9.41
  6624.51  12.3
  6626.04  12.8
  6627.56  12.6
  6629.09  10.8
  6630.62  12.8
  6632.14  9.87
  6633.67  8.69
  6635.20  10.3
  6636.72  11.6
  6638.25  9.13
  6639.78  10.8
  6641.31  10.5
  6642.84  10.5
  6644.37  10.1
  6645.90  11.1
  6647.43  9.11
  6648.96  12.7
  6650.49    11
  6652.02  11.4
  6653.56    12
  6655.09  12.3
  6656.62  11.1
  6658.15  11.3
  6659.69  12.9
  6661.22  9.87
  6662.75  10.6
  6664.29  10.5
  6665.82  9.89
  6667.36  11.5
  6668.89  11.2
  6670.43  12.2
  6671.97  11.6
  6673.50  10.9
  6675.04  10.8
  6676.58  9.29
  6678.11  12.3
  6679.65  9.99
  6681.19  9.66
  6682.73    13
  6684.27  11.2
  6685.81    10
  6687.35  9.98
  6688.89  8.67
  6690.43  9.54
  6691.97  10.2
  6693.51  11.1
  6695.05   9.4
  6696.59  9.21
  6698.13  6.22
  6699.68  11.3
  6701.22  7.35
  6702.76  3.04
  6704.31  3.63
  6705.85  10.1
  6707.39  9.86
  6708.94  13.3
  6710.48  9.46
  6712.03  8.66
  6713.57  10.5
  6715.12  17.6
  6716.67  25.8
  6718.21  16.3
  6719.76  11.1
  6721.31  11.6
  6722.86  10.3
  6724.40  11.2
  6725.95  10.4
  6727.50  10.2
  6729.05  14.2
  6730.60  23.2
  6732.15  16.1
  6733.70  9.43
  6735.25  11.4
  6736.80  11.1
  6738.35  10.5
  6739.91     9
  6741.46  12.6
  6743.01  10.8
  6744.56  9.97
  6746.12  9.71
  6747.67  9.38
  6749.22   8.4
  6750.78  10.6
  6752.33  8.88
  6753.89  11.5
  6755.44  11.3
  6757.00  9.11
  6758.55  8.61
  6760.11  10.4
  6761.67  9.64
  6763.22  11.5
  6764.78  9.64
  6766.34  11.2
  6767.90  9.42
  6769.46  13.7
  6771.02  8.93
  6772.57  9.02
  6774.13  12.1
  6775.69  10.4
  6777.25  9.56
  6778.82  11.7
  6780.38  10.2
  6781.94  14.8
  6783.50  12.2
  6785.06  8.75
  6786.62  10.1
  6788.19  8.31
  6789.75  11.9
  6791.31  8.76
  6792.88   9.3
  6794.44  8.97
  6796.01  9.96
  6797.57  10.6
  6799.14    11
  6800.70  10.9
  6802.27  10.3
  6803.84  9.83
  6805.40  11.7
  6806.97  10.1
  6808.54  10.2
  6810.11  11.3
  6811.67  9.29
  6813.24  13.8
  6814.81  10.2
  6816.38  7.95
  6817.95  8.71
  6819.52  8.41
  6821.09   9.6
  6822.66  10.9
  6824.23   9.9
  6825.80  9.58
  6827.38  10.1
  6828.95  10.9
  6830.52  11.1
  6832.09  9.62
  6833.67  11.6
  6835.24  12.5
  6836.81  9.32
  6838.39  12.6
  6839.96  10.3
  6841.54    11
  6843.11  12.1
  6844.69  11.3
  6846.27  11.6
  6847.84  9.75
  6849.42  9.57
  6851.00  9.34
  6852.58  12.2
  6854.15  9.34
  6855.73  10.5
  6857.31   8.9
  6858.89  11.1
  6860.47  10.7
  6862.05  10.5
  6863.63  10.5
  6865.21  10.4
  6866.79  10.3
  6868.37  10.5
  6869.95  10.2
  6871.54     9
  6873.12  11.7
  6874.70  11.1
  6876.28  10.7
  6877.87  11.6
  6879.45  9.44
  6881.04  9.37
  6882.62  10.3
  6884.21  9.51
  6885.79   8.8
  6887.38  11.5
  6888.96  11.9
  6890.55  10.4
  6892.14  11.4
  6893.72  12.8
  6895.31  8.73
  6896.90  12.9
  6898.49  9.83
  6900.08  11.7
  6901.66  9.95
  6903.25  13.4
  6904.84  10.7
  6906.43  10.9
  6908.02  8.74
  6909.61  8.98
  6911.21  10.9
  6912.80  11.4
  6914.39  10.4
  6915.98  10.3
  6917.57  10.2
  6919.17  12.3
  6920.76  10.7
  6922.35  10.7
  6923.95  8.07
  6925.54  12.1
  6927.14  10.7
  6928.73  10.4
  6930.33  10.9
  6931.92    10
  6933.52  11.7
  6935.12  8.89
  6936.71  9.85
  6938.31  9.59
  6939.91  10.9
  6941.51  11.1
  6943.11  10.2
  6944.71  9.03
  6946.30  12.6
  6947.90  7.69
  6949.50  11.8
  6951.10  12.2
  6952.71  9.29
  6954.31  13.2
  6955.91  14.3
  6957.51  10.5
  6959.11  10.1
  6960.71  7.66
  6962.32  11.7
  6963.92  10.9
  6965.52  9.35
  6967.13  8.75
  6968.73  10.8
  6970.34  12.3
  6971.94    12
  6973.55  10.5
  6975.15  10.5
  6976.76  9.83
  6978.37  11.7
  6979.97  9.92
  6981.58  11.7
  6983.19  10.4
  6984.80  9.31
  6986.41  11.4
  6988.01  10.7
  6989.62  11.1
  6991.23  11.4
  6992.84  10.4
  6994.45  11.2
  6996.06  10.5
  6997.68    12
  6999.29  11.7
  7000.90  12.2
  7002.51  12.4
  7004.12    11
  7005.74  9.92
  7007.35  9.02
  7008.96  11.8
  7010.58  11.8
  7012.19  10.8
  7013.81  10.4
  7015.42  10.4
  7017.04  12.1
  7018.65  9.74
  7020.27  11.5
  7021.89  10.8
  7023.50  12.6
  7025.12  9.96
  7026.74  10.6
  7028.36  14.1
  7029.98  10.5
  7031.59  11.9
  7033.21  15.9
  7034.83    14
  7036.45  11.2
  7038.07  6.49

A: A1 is 0.27 mag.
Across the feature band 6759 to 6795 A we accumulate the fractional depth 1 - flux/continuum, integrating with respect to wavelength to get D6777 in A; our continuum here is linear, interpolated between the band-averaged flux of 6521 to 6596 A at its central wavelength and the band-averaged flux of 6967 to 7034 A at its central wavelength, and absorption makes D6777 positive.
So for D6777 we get 6.5 A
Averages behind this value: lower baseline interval 14.3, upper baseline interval 11.2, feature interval 10.4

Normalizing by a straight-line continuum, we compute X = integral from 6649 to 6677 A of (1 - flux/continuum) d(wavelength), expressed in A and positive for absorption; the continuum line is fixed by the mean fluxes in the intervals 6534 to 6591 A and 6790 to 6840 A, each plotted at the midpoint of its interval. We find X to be 4.8 A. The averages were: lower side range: 15.6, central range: 11.2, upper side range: 10.3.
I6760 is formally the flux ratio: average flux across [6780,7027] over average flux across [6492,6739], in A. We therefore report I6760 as 0.89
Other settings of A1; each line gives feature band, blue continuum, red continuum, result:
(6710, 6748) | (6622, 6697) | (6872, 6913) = -0.16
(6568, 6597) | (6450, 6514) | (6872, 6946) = -0.22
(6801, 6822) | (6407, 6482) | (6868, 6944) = 0.05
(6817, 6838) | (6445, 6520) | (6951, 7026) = 0.07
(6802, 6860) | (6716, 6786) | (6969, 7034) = 0.09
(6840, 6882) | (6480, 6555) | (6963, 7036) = 0.06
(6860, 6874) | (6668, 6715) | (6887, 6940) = 0.01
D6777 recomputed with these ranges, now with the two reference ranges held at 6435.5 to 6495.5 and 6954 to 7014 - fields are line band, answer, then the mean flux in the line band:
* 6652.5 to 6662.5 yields -0.7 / 11.5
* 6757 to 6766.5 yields 0.7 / 10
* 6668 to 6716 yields 3.3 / 10.1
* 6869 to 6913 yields 1.0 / 10.6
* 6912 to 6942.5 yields 1.0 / 10.5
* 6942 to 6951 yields 0.4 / 10.5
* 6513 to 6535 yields 0.3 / 10.6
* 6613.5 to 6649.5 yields 0.4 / 10.7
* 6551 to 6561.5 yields -2.2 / 13.1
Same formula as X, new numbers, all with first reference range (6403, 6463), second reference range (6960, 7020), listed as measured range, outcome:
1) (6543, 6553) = -1.7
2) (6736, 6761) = 1.1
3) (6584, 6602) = -1.9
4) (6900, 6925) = 0.4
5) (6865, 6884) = 0.6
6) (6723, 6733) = -3.2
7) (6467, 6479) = -0.9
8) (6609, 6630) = -0.9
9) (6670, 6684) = -0.7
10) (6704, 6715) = 0.5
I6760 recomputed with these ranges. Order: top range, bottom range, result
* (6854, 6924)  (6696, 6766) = 0.96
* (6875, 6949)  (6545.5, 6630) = 0.75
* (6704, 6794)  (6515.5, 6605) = 0.81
